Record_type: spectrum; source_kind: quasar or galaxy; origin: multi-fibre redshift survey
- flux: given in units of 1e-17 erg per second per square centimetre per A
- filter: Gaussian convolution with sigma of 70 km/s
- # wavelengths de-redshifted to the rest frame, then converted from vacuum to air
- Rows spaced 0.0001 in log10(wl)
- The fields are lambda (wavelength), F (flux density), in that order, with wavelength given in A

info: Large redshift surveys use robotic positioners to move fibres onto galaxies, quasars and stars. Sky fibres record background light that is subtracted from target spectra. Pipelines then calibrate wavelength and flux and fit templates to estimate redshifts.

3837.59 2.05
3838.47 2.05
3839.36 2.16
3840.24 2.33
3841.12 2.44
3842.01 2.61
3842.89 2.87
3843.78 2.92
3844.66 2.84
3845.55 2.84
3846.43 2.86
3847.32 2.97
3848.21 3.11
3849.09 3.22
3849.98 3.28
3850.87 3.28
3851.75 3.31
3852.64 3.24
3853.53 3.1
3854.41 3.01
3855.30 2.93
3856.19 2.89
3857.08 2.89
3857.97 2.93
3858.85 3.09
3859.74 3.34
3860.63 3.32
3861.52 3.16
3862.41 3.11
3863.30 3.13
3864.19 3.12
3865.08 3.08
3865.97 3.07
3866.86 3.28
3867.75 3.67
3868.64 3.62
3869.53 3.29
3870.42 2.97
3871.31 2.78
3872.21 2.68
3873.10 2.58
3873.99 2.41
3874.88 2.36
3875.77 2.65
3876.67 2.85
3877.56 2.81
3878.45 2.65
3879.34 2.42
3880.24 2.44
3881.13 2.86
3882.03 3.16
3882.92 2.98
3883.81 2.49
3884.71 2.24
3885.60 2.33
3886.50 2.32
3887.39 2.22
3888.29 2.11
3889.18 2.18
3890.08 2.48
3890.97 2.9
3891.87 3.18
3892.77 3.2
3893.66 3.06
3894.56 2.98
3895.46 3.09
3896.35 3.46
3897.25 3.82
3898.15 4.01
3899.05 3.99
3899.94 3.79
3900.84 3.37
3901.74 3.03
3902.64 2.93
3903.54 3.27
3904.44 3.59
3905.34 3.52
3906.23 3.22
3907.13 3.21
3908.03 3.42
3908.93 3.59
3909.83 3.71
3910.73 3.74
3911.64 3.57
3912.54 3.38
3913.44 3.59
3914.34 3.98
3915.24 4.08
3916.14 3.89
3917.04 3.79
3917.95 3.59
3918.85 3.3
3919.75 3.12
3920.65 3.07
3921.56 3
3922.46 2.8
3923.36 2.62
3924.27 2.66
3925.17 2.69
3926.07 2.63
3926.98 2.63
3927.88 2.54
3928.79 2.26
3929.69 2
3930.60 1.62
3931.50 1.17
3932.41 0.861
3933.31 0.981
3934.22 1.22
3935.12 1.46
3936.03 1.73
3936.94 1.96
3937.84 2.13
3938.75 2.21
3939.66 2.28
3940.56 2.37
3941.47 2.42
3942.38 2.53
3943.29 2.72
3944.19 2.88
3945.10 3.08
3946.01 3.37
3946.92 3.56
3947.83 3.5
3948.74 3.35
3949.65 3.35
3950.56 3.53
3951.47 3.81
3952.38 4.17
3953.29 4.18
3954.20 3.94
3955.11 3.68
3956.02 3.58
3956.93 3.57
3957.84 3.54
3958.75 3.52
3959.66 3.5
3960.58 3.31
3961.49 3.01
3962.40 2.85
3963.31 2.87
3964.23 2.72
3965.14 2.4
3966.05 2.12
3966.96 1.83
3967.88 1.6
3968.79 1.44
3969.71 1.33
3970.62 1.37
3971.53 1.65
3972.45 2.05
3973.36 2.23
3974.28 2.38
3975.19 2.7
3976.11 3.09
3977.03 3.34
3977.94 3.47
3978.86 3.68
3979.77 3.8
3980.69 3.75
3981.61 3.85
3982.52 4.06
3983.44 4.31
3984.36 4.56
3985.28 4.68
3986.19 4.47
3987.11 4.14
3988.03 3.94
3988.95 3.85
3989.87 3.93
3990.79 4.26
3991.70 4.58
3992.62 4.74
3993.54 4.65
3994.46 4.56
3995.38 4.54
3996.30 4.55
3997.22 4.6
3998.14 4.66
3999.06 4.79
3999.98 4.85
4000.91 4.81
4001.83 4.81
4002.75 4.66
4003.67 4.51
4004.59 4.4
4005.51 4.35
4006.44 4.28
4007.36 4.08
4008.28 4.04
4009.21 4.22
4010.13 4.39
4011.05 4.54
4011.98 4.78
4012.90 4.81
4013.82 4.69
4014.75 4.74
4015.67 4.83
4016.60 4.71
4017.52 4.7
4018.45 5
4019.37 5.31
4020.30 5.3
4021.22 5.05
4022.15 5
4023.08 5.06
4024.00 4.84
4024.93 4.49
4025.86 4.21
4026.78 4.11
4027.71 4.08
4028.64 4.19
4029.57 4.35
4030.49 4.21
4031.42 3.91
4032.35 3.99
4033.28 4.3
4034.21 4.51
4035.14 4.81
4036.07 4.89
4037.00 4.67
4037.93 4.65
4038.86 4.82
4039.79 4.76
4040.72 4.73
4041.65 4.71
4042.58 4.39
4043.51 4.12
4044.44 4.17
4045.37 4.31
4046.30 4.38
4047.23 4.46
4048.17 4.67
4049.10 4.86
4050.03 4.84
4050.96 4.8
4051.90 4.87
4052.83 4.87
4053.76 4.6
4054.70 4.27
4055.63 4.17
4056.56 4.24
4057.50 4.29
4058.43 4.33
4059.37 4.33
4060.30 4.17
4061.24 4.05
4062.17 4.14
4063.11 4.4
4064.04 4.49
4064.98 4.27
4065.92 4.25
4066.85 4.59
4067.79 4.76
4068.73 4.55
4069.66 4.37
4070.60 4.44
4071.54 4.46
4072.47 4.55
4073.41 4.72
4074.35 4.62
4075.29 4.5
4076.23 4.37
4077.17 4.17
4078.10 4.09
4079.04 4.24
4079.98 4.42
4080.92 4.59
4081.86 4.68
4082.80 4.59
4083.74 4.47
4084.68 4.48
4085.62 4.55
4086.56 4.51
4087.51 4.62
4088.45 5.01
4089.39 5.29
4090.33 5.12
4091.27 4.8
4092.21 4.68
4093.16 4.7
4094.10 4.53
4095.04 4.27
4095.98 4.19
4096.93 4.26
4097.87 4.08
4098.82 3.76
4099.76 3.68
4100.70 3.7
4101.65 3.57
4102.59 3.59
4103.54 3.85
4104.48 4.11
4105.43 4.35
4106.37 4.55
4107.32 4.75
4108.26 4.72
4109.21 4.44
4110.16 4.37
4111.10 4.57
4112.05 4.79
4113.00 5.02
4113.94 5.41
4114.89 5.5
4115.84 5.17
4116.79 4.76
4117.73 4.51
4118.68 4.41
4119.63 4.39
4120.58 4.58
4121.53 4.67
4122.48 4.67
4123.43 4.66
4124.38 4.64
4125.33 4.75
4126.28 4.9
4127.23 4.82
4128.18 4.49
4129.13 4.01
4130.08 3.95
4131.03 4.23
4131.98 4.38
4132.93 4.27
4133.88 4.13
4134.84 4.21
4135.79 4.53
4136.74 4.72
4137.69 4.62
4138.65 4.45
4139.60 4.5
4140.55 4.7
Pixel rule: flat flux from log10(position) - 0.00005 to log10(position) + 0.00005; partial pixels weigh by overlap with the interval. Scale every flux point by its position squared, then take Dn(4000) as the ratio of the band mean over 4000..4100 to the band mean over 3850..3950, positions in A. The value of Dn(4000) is 1.7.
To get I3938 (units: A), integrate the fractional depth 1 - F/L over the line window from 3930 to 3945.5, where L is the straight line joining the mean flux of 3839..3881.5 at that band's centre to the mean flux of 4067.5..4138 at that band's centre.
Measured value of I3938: 6.6 A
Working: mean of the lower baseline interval 2.93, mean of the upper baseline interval 4.49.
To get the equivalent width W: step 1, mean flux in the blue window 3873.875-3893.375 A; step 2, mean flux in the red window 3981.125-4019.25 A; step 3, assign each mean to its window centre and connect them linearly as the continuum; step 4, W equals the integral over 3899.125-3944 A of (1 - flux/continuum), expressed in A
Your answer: 5.0 A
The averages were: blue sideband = 2.61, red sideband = 4.49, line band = 2.81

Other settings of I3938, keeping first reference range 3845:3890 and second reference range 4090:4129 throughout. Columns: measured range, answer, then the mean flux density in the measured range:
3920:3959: 7.6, 2.72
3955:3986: 5.0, 3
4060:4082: -0.9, 4.41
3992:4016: -4.9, 4.57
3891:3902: -1.1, 3.4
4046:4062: -1.3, 4.48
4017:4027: -2.4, 4.84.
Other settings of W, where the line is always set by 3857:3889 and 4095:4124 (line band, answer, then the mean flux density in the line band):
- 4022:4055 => -4.7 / 4.52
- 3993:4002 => -2.4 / 4.68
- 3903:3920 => -2.5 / 3.56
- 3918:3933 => 3.5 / 2.45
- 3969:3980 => 3.1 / 2.54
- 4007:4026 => -4.5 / 4.72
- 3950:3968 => 1.0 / 3.22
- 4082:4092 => -1.1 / 4.74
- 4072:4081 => -0.4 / 4.42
